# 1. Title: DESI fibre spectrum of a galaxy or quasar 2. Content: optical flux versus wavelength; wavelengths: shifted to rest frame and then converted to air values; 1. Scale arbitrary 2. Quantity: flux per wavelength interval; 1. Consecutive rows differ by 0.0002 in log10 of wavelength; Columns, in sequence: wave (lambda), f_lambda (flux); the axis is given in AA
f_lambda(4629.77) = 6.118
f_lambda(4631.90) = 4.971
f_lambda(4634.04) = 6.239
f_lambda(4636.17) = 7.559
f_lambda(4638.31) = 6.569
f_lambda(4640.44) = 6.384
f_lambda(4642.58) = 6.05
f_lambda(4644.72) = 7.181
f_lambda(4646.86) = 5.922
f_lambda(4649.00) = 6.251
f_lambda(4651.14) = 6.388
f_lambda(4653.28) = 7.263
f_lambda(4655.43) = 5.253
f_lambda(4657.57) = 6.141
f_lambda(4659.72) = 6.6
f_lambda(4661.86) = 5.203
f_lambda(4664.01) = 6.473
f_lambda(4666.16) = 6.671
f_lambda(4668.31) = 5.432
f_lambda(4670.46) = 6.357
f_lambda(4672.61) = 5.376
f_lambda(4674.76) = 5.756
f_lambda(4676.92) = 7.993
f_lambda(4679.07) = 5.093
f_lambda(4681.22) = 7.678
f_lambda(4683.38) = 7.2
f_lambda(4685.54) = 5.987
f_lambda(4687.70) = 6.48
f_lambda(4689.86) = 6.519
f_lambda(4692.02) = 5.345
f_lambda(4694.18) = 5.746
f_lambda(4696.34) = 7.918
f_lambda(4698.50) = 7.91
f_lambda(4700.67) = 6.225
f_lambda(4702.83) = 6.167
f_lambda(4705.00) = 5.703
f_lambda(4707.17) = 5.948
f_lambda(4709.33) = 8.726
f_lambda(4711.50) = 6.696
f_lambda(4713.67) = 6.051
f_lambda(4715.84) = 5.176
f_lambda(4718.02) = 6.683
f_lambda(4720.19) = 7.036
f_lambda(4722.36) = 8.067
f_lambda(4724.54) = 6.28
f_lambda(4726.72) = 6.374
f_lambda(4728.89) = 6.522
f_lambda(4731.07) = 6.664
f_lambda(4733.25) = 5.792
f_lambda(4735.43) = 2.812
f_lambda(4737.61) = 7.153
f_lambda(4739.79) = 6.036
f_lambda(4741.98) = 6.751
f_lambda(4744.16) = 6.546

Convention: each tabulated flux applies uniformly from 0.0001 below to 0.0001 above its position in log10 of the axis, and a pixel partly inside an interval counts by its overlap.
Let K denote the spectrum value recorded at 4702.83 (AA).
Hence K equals 6.167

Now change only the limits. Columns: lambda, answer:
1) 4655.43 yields 5.253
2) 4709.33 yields 8.726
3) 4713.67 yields 6.051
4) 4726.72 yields 6.374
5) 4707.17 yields 5.948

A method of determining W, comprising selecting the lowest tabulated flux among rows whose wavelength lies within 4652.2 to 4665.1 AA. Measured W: 5.203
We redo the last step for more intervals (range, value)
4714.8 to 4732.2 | 5.176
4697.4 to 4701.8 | 6.225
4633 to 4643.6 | 6.05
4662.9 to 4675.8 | 5.376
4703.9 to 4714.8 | 5.703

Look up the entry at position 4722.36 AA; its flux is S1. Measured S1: 8.067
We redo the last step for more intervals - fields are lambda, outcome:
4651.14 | 6.388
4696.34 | 7.918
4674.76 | 5.756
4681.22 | 7.678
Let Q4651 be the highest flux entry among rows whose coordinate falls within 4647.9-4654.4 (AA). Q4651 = 7.263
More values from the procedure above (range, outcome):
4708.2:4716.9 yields 8.726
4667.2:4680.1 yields 7.993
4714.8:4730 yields 8.067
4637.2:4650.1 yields 7.181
